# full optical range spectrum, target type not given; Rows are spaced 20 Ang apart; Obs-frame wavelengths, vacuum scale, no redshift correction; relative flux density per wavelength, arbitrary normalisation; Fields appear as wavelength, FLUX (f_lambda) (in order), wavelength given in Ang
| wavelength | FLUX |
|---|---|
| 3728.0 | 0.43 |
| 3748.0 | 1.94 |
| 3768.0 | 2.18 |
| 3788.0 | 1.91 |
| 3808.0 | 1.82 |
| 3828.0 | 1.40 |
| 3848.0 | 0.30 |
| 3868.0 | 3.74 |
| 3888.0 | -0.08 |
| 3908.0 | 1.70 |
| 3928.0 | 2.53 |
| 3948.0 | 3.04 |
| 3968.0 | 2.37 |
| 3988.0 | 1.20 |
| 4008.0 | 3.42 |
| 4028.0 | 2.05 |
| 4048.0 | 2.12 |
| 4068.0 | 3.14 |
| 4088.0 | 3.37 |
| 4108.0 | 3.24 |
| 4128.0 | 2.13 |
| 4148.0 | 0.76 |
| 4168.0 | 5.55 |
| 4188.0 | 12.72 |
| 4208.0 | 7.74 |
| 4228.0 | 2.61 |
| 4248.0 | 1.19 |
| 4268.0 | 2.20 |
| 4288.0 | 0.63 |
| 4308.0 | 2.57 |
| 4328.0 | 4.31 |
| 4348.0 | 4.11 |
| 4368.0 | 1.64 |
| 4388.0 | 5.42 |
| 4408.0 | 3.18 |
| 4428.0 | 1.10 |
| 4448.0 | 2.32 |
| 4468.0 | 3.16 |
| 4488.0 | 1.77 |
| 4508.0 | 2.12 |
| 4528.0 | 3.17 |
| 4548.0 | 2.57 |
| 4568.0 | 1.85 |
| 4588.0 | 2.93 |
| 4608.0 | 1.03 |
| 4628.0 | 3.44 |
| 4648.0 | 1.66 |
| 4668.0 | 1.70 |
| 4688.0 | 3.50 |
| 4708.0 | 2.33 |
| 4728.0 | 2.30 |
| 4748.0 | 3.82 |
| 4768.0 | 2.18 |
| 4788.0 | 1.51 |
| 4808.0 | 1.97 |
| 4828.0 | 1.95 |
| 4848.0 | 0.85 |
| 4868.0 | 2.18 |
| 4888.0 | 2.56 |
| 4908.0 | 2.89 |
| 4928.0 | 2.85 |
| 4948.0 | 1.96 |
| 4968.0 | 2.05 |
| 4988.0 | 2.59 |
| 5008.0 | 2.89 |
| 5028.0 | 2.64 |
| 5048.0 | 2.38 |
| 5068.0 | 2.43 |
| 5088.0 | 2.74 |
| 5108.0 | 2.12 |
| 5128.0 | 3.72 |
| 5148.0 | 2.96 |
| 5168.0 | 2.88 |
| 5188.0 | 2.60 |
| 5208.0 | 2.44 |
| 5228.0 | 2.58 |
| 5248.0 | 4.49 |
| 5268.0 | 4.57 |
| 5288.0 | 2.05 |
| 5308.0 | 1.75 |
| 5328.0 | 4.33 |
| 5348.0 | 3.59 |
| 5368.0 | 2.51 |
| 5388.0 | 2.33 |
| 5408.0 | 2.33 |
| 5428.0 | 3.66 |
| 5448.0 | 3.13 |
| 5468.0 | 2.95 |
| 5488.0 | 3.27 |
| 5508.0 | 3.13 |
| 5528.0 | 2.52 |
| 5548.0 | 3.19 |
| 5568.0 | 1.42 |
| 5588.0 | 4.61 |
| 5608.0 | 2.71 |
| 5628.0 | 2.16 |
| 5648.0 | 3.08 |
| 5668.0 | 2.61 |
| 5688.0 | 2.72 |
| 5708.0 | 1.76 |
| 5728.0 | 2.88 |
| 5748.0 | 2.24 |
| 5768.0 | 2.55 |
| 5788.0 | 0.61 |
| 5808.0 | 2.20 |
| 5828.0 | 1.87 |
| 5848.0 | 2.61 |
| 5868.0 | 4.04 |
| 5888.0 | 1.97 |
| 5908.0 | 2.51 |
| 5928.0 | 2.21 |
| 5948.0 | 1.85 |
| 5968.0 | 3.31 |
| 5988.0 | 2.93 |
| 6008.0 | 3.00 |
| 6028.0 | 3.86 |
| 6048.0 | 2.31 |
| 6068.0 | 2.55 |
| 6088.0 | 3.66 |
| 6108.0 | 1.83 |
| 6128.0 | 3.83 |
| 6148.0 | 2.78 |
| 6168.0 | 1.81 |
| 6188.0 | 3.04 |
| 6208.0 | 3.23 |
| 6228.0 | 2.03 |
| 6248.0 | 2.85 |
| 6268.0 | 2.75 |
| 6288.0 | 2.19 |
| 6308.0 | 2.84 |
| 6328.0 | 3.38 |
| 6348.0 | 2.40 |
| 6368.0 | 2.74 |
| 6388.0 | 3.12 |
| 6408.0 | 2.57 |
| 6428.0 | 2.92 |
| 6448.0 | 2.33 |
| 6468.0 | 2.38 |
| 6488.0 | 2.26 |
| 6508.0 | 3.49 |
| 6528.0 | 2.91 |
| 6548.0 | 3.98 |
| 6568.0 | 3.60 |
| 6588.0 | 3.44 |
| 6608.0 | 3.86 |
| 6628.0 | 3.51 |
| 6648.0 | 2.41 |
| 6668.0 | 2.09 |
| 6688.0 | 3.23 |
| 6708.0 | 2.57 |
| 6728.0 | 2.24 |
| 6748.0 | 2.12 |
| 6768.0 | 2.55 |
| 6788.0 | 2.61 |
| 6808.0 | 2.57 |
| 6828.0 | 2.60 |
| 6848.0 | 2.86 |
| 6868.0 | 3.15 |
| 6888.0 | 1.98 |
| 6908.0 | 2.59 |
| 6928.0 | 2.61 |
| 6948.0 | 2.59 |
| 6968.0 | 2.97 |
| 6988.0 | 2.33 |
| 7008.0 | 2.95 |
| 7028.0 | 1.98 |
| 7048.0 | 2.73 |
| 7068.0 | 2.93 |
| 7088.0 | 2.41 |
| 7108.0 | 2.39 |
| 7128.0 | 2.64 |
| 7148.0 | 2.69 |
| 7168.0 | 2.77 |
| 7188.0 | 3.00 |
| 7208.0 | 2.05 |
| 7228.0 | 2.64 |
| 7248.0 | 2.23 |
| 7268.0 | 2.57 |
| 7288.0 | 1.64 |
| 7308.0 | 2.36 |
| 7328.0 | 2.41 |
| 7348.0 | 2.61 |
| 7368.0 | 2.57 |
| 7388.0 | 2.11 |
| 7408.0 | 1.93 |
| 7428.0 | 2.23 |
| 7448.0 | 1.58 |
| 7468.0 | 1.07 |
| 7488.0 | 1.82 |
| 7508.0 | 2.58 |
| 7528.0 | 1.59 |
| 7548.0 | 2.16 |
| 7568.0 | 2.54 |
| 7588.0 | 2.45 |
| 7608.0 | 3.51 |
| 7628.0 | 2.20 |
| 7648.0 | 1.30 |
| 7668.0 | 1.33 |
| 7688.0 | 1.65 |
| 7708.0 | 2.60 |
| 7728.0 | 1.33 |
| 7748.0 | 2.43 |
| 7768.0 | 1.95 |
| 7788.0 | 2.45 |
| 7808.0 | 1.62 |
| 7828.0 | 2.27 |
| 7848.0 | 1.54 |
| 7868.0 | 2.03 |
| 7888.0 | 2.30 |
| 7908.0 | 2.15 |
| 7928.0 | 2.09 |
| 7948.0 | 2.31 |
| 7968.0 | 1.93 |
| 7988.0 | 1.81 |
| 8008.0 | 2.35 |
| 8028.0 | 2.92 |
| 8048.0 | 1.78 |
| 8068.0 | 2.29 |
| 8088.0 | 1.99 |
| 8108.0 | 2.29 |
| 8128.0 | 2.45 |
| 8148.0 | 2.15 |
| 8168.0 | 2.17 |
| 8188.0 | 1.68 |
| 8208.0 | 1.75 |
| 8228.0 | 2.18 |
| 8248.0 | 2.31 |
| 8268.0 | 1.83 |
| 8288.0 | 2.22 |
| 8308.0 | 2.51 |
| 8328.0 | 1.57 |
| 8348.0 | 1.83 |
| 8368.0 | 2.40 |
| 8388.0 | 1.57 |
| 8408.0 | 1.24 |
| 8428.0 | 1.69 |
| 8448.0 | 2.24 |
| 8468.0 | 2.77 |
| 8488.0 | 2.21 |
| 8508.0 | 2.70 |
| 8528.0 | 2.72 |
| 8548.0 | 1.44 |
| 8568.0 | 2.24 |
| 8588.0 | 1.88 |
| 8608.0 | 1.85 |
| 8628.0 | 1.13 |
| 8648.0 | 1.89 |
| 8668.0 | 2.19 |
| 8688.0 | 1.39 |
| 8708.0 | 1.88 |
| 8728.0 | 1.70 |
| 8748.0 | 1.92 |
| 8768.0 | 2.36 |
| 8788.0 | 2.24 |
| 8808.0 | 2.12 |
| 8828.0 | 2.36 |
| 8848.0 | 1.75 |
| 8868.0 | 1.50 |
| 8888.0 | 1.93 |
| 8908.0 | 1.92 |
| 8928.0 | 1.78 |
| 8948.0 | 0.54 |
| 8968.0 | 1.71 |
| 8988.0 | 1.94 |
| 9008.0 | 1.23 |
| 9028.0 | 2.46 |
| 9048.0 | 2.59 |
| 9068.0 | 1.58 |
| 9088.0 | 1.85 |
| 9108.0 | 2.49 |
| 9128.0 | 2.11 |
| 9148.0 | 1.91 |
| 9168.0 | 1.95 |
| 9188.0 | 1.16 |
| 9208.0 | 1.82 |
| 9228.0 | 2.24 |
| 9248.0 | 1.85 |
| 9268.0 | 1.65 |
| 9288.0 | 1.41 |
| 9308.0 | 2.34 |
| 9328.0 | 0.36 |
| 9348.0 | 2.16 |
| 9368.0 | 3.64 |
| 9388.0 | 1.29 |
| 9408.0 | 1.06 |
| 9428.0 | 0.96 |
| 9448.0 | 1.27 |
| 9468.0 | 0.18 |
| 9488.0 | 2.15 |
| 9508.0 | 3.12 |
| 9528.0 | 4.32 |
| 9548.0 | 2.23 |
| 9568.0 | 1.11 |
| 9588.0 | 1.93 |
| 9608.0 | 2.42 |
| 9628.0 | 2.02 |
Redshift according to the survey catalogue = 0.14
